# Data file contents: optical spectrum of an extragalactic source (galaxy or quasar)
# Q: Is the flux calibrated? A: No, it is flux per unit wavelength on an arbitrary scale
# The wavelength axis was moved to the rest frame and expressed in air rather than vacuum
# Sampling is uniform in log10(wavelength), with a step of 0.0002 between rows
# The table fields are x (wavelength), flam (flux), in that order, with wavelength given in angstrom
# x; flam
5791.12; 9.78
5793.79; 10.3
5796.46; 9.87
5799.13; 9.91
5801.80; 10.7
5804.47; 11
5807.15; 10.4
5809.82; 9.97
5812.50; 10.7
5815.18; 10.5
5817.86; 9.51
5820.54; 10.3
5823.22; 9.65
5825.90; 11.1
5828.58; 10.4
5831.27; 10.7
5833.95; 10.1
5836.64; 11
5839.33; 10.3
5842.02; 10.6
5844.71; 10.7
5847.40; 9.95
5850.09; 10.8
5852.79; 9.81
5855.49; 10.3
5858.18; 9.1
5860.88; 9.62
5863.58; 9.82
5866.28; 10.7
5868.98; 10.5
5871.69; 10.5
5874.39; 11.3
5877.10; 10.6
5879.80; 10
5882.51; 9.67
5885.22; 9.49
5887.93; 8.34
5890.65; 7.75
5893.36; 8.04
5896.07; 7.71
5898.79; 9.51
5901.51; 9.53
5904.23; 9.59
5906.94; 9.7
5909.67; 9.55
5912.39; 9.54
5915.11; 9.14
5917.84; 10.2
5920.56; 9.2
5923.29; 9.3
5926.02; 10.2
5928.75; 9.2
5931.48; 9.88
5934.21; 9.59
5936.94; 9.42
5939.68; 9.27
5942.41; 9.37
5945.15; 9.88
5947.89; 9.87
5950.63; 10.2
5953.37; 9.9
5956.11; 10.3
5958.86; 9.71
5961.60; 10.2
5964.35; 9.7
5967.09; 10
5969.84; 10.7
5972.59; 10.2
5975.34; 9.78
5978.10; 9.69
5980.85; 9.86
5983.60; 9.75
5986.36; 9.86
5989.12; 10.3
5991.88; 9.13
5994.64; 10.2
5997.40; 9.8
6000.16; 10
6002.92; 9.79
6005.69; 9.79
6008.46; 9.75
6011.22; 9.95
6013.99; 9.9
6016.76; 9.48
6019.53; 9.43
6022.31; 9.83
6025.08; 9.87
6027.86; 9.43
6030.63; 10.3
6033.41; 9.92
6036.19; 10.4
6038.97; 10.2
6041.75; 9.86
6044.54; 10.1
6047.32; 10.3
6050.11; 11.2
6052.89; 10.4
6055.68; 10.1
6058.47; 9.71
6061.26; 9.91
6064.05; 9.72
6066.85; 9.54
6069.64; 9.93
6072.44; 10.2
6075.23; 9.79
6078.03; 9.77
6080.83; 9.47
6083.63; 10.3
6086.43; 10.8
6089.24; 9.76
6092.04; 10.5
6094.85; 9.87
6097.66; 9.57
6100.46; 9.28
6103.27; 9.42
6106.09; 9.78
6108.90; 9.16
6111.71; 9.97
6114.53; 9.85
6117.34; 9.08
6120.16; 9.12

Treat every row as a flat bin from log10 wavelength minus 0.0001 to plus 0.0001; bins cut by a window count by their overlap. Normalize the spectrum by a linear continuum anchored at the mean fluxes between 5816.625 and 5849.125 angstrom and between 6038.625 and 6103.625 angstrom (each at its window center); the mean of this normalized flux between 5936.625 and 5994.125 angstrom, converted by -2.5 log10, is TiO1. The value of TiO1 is 0.03 mag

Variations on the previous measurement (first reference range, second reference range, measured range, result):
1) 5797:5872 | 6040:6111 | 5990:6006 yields 0.03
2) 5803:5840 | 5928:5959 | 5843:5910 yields 0.04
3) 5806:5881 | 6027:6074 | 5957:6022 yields 0.03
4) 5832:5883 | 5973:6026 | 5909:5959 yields 0.04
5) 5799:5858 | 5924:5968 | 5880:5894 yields 0.15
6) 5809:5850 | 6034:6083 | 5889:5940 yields 0.11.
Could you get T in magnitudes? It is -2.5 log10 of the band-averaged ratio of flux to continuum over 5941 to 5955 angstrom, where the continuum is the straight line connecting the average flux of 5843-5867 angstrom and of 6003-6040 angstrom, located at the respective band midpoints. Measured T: 0.01 mag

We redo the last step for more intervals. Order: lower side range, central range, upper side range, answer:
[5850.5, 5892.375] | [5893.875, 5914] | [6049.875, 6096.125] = 0.07 mag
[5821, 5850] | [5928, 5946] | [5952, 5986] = 0.06 mag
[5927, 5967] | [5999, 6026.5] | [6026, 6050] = 0.03 mag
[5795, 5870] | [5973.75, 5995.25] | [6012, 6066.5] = 0.03 mag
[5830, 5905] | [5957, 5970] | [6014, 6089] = -0.01 mag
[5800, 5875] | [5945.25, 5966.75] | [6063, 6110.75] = 0.01 mag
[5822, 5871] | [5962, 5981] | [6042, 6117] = 0.01 mag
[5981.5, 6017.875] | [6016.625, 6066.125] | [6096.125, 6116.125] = -0.03 mag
